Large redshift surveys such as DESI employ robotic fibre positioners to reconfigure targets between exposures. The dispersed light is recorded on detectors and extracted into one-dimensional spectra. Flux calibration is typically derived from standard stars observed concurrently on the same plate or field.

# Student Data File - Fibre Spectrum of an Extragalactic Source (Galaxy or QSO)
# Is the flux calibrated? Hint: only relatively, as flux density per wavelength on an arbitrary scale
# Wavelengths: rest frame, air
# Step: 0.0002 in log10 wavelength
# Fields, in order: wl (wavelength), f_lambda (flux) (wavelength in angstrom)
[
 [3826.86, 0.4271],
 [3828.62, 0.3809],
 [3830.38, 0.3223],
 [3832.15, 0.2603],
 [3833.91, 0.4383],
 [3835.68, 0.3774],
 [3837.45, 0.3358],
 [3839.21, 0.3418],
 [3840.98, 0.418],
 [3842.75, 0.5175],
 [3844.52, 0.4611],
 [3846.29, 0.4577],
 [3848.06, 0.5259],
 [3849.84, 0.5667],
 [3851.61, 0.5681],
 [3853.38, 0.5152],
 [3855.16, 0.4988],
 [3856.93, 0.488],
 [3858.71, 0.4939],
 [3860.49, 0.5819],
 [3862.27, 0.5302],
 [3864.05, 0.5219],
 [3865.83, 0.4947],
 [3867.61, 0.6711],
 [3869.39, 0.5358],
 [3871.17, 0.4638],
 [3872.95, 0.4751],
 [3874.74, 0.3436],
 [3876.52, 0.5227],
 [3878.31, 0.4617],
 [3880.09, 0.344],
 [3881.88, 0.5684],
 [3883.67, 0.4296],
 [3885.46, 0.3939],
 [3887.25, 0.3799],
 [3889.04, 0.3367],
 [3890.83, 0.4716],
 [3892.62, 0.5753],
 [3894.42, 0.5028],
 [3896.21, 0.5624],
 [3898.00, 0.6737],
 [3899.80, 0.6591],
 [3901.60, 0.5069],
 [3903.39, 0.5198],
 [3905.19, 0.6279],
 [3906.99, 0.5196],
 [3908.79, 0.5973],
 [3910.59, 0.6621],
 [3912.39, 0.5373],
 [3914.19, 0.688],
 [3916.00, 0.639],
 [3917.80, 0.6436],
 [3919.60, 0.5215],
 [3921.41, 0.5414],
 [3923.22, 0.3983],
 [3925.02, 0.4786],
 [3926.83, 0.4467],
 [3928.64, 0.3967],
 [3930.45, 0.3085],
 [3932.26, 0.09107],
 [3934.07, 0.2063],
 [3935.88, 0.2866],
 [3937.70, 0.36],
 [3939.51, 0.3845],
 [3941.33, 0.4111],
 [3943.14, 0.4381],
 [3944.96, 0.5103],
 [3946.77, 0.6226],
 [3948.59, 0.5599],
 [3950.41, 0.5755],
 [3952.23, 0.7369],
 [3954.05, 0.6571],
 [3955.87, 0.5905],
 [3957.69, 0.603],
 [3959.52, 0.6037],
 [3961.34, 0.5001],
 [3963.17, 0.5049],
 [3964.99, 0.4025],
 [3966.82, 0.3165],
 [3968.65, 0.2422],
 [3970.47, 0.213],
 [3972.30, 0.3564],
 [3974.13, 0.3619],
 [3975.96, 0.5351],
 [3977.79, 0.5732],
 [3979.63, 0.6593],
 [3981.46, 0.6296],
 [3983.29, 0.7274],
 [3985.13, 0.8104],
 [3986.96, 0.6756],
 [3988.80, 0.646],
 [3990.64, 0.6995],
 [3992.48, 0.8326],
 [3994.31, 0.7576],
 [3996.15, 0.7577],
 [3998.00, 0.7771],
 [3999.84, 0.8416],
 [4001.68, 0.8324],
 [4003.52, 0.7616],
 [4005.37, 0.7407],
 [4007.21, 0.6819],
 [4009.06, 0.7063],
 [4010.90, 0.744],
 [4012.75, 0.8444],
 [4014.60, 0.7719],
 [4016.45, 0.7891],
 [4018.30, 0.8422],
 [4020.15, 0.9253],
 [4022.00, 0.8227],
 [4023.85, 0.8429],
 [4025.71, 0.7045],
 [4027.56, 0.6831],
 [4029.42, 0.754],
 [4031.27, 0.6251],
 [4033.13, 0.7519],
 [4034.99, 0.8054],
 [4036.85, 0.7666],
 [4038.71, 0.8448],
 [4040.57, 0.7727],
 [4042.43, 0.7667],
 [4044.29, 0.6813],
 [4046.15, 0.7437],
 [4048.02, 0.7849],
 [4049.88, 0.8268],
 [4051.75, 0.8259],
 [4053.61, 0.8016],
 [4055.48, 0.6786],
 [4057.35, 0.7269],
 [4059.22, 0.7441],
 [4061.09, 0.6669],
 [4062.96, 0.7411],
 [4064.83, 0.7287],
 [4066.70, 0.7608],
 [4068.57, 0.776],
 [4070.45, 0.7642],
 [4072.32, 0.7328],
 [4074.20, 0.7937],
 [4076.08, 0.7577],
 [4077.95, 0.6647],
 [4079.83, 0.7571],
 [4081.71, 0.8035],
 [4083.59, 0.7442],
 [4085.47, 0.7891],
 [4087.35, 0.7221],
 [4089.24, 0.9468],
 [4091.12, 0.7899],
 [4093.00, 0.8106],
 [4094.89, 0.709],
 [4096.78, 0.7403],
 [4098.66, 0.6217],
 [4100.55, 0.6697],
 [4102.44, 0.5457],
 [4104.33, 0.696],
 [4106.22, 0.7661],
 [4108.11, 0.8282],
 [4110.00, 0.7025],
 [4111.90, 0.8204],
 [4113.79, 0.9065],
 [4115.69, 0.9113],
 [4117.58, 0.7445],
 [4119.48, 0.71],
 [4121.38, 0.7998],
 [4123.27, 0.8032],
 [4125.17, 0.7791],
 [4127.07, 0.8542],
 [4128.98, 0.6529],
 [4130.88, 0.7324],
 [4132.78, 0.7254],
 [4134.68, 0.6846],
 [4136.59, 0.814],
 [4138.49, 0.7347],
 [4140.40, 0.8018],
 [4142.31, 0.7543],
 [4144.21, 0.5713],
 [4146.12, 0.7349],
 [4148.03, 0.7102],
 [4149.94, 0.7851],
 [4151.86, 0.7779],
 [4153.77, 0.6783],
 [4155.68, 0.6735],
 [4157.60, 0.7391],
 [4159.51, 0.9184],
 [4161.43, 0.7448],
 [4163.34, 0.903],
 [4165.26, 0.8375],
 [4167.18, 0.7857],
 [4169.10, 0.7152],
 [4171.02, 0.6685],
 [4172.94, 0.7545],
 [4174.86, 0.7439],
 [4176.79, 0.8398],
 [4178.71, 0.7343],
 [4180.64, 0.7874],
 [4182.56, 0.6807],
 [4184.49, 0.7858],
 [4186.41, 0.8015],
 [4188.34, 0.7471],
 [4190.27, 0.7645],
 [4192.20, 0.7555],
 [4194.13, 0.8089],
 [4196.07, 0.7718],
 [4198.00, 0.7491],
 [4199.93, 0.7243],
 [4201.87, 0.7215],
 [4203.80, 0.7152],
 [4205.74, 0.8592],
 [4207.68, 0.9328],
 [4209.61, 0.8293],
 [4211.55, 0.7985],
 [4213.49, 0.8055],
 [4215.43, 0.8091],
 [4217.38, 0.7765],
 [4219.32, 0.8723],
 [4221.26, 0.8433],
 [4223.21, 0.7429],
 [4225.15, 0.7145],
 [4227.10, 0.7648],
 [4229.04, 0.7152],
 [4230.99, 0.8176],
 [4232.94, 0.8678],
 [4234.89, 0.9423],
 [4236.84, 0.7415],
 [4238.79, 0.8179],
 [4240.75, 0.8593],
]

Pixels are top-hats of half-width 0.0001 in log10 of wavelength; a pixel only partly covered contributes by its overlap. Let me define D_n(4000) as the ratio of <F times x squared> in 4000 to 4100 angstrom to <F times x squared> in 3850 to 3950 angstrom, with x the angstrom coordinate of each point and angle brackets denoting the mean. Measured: 1.68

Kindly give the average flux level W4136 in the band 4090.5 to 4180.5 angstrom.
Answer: 0.754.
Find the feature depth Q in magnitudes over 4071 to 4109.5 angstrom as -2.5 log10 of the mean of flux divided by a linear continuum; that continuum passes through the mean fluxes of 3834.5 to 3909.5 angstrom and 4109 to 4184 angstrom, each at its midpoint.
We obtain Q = -0.06 mag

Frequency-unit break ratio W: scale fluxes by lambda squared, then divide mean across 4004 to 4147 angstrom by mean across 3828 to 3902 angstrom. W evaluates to 1.77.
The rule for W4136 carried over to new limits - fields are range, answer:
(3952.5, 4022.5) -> 0.651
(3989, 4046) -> 0.769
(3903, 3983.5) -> 0.491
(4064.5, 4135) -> 0.757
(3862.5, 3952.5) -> 0.491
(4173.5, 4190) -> 0.765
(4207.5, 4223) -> 0.824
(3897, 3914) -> 0.593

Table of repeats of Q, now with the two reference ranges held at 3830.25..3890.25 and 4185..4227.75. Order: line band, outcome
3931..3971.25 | 0.22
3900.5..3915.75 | -0.16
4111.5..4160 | -0.06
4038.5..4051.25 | -0.21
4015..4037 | -0.25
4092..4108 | -0.02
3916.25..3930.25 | 0.07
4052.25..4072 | -0.14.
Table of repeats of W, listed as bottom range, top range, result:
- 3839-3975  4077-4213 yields 1.77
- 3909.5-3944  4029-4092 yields 1.83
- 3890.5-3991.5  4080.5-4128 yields 1.61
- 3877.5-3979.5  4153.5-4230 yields 1.83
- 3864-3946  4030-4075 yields 1.69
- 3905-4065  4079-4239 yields 1.33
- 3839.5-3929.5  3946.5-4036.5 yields 1.36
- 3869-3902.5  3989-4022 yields 1.71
